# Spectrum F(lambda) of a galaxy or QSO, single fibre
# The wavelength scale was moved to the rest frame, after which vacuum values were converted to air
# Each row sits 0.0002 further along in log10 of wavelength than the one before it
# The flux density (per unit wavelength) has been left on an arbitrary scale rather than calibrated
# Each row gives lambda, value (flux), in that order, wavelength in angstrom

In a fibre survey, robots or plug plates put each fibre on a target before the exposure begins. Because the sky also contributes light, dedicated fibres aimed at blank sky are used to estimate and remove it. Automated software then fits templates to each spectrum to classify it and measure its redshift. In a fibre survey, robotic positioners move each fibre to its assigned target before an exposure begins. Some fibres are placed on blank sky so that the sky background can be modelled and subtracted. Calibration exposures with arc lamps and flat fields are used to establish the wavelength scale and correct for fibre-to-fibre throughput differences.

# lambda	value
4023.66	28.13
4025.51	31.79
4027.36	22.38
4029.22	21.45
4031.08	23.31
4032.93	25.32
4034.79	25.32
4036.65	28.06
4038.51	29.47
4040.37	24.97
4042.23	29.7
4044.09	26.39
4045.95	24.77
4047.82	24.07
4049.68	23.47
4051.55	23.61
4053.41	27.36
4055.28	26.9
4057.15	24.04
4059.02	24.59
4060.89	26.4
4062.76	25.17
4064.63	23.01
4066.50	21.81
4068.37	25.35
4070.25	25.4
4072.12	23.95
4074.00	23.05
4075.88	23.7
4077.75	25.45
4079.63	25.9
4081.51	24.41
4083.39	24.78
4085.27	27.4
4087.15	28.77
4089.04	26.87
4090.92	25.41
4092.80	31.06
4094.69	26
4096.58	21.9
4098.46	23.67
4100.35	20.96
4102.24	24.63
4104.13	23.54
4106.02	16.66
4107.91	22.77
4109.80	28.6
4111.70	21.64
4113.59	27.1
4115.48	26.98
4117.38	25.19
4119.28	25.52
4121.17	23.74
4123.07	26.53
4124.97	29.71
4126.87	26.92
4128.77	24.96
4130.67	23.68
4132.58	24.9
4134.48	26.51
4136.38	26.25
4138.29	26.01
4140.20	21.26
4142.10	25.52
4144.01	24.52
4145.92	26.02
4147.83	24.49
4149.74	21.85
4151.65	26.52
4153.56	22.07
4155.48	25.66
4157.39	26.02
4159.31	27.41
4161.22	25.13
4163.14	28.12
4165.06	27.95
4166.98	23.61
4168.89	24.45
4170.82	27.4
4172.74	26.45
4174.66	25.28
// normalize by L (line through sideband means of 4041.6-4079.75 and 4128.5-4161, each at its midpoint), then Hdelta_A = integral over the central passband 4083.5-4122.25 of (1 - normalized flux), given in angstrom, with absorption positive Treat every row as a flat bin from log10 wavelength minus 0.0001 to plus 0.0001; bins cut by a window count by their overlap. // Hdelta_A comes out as 0.0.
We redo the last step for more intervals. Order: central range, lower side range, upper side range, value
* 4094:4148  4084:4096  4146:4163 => 3.16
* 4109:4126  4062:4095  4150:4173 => -0.35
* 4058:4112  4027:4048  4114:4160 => 1.79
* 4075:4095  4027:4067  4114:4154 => -0.92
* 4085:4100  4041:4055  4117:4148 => -0.34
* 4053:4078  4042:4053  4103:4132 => 0.44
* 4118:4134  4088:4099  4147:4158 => -0.43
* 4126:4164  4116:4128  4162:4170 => 1.39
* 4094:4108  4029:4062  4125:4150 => 1.58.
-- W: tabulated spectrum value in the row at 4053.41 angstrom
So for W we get 27.36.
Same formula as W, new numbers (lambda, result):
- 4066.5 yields 21.81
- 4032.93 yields 25.32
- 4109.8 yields 28.6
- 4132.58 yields 24.9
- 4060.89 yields 26.4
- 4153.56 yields 22.07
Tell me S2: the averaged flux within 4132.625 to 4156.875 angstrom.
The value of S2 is 24.8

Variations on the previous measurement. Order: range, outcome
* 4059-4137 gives 25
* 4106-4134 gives 25.3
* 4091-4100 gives 25.3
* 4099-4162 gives 24.8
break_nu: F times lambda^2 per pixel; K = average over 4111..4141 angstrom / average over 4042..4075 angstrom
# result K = 1.1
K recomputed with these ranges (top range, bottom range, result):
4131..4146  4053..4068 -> 1.05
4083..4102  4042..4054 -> 1.03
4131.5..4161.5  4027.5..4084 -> 1.05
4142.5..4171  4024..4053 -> 1.05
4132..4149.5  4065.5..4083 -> 1.06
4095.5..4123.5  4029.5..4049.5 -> 0.96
